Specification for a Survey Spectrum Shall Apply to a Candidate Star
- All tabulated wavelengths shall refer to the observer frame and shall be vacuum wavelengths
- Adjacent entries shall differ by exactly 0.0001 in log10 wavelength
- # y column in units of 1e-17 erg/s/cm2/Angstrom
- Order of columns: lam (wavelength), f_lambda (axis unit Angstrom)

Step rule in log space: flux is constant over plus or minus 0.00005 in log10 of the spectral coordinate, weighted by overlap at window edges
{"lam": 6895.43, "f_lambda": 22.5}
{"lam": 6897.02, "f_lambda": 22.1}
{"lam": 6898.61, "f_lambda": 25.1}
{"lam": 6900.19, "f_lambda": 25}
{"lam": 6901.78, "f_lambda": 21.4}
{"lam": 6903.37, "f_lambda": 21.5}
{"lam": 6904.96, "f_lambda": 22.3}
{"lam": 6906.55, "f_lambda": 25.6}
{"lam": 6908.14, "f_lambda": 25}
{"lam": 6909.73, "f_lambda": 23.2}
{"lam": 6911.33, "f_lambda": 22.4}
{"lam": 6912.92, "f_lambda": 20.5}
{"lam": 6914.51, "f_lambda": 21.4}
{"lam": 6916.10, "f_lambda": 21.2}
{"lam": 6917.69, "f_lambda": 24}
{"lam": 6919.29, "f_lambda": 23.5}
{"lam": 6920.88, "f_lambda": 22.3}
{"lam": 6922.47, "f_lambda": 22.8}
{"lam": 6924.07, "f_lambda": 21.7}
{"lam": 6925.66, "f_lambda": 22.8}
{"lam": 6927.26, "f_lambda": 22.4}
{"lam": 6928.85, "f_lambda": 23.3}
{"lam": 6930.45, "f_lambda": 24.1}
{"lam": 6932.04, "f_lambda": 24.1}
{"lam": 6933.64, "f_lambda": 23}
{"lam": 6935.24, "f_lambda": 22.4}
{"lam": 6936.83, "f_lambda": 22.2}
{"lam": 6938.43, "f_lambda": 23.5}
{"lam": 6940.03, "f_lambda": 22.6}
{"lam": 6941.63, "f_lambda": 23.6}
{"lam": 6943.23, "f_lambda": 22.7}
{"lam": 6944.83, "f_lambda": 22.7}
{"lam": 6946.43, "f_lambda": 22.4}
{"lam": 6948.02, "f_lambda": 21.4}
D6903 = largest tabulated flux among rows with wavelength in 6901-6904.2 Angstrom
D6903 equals 21.5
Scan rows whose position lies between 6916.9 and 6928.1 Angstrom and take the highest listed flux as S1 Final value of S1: 24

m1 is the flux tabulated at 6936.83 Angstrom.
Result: 22.2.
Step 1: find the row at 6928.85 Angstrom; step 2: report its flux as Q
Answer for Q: 23.3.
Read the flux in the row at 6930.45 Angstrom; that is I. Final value 24.1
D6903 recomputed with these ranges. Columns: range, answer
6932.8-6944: 23.6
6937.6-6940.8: 23.5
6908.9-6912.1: 23.2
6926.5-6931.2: 24.1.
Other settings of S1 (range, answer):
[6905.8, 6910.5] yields 25.6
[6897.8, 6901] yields 25.1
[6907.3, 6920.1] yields 25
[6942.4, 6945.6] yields 22.7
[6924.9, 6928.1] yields 22.8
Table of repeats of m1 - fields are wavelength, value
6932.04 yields 24.1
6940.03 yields 22.6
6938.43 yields 23.5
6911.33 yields 22.4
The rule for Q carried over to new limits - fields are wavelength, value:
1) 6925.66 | 22.8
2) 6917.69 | 24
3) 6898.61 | 25.1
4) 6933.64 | 23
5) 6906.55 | 25.6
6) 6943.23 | 22.7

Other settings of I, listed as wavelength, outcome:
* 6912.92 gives 20.5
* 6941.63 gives 23.6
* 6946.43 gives 22.4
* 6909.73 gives 23.2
